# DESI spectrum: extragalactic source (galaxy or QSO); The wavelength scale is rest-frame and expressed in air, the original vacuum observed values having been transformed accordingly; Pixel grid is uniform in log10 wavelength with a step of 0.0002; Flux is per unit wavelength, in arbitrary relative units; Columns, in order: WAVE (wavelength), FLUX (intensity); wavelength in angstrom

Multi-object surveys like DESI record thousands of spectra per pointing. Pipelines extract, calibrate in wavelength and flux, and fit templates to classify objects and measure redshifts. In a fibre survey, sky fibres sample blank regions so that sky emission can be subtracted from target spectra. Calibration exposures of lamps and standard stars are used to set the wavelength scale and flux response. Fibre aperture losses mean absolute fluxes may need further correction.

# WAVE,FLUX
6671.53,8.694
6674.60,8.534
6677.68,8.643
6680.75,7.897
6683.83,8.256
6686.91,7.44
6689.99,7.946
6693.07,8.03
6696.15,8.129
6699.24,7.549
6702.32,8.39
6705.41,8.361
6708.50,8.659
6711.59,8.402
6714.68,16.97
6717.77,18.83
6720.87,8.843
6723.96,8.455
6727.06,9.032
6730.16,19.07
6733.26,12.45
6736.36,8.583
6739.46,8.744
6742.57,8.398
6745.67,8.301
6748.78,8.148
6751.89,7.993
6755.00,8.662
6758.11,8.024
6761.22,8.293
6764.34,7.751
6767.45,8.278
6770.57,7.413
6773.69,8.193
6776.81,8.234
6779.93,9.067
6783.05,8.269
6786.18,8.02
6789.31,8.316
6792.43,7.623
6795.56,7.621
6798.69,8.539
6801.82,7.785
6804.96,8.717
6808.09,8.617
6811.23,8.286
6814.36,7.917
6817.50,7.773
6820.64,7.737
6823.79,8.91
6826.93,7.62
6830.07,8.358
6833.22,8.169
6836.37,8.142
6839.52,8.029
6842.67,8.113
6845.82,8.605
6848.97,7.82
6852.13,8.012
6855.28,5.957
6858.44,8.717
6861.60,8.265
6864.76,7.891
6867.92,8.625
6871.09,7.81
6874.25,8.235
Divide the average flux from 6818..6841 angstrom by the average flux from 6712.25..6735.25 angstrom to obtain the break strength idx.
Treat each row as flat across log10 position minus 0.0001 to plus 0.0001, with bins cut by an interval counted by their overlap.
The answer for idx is 0.6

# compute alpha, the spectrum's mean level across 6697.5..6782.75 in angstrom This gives 9.57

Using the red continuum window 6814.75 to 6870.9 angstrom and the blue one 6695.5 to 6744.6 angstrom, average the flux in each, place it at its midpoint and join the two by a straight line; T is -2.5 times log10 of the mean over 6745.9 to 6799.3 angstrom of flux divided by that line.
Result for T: 0.17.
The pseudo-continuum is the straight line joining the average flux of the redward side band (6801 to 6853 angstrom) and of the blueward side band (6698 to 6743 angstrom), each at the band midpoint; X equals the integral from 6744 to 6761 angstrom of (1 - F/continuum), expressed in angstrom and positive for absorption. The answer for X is 3.0 angstrom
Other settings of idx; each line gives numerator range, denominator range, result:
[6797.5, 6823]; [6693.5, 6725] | 0.80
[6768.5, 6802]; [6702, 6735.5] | 0.70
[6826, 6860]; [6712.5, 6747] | 0.69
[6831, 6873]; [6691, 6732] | 0.75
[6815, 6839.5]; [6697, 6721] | 0.75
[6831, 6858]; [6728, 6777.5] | 0.86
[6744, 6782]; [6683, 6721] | 0.84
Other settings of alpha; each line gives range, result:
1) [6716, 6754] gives 10.6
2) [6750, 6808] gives 8.17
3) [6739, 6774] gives 8.16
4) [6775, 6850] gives 8.18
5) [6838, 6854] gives 8.08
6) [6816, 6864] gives 8.01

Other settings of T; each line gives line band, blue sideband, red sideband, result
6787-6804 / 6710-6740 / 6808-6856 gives 0.17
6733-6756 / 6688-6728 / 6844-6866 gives 0.07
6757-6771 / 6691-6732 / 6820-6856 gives 0.19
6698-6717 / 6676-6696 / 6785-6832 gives -0.25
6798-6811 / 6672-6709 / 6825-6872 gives -0.04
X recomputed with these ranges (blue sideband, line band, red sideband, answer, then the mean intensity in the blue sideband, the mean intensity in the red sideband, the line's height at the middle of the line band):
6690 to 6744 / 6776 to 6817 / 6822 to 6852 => 3.2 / 10.3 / 8.18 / 8.91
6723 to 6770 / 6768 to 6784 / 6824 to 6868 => 1.2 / 9.31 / 8.03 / 8.93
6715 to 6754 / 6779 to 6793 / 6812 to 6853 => 1.6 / 10.7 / 8.1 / 9.35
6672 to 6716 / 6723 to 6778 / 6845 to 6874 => -4.1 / 8.76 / 7.96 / 8.49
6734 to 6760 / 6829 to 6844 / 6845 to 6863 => -0.4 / 8.48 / 7.86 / 7.96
